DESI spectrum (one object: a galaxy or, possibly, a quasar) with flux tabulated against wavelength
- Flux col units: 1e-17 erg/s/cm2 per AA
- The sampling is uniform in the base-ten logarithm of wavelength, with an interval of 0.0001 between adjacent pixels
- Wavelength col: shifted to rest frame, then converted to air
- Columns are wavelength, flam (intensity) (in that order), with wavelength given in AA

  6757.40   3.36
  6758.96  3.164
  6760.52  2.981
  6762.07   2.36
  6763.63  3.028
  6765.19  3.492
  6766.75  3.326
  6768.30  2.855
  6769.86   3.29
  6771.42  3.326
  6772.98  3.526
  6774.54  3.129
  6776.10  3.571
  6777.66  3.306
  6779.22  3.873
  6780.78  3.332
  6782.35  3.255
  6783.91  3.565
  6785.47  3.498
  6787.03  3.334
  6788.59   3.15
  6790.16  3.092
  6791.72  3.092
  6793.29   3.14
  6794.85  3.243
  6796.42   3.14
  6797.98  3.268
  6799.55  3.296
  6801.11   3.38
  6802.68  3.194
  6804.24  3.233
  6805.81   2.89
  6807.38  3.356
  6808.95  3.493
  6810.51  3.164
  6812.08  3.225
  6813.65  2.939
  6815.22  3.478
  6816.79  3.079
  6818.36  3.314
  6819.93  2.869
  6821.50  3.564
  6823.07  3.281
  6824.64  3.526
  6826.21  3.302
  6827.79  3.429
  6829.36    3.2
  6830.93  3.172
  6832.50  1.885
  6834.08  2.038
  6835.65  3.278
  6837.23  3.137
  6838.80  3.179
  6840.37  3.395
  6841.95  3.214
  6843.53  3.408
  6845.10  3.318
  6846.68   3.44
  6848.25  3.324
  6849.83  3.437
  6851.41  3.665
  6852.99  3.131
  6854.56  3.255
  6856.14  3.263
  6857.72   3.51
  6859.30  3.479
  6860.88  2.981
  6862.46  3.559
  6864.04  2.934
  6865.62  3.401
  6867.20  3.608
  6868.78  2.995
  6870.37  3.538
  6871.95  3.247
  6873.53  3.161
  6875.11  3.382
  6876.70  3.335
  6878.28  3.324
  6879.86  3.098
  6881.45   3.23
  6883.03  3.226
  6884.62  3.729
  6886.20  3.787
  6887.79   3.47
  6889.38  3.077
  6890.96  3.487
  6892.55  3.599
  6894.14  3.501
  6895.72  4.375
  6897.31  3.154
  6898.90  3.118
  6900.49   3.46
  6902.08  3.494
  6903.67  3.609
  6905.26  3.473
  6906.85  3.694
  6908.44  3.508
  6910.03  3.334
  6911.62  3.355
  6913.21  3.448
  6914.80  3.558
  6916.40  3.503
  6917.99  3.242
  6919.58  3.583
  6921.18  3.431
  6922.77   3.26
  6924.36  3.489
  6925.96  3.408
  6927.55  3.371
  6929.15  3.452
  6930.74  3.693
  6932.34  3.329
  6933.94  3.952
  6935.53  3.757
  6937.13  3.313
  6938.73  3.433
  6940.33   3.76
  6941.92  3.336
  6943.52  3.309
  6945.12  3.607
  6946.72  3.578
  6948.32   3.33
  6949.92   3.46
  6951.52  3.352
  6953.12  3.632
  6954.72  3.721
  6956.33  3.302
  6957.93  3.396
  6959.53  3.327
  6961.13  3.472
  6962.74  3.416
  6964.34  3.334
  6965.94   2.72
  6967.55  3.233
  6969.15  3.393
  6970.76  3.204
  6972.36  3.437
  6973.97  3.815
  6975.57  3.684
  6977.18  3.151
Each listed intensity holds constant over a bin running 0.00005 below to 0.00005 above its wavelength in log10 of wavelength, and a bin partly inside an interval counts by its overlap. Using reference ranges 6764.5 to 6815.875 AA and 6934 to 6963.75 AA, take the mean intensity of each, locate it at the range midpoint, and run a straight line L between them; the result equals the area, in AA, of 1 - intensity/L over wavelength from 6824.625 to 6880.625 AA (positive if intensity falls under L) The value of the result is 2.2 AA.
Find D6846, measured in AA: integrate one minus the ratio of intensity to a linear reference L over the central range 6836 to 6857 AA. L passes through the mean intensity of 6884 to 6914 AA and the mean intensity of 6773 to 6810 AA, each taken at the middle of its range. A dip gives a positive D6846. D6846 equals 0.5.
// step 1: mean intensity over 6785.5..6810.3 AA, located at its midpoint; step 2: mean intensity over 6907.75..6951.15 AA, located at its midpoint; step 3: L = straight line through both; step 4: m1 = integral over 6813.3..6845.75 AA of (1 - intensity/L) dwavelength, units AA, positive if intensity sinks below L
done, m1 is 1.4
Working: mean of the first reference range 3.23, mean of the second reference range 3.47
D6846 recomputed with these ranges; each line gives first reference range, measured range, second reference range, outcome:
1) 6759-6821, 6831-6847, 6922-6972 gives 1.3 AA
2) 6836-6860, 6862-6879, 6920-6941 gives 0.4 AA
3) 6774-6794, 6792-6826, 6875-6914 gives 1.2 AA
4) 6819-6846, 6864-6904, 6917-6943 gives -1.0 AA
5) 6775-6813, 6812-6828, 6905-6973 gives 0.2 AA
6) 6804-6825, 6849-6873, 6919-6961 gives 0.0 AA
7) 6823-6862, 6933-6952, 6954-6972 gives -1.2 AA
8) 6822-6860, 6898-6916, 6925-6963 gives -0.4 AA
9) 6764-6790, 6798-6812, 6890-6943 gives 0.5 AA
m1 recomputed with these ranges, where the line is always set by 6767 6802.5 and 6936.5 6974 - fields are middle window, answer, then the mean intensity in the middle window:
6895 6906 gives -0.5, 3.52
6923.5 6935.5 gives -0.5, 3.54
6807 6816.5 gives 0.2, 3.26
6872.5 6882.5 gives 0.3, 3.26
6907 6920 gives -0.3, 3.45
